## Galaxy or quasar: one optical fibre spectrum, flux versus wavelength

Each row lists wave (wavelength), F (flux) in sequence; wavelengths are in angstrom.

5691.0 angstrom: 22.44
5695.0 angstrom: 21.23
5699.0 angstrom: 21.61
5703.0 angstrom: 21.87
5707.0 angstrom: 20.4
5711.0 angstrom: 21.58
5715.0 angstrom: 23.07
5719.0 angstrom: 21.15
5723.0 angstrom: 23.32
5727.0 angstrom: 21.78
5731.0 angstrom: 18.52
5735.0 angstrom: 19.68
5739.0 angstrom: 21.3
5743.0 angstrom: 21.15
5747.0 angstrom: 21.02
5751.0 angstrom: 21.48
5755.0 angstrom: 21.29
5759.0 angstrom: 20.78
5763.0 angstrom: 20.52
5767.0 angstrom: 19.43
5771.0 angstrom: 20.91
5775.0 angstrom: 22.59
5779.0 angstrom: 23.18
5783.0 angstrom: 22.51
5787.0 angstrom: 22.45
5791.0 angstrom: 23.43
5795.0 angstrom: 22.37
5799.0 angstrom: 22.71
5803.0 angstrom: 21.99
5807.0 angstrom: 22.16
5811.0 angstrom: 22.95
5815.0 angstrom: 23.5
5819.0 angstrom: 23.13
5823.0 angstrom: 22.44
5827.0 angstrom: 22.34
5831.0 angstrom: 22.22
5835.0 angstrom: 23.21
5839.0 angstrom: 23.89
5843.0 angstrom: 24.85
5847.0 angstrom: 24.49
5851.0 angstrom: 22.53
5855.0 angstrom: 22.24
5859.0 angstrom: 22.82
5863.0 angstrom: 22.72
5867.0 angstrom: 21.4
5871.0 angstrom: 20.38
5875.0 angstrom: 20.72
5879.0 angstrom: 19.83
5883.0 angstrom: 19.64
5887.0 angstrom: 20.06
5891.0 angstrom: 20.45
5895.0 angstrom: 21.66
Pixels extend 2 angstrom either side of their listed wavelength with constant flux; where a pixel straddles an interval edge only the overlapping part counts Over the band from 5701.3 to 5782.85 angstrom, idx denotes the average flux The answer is 21.3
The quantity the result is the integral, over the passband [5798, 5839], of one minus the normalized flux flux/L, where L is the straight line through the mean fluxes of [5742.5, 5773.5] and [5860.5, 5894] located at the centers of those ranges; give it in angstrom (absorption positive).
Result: -3.9 angstrom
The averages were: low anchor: 20.8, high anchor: 20.7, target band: 22.7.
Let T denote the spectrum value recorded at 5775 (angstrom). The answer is 22.59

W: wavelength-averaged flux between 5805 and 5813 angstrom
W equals 22.6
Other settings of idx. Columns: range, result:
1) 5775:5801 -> 22.8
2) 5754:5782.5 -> 21.3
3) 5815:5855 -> 23.2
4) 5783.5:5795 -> 22.8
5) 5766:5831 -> 22.4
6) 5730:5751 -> 20.5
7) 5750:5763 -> 21.1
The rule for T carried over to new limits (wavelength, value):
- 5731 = 18.52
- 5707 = 20.4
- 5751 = 21.48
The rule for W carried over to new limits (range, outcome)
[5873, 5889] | 20.1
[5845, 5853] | 23.5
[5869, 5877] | 20.5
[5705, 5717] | 21.7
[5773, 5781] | 22.9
